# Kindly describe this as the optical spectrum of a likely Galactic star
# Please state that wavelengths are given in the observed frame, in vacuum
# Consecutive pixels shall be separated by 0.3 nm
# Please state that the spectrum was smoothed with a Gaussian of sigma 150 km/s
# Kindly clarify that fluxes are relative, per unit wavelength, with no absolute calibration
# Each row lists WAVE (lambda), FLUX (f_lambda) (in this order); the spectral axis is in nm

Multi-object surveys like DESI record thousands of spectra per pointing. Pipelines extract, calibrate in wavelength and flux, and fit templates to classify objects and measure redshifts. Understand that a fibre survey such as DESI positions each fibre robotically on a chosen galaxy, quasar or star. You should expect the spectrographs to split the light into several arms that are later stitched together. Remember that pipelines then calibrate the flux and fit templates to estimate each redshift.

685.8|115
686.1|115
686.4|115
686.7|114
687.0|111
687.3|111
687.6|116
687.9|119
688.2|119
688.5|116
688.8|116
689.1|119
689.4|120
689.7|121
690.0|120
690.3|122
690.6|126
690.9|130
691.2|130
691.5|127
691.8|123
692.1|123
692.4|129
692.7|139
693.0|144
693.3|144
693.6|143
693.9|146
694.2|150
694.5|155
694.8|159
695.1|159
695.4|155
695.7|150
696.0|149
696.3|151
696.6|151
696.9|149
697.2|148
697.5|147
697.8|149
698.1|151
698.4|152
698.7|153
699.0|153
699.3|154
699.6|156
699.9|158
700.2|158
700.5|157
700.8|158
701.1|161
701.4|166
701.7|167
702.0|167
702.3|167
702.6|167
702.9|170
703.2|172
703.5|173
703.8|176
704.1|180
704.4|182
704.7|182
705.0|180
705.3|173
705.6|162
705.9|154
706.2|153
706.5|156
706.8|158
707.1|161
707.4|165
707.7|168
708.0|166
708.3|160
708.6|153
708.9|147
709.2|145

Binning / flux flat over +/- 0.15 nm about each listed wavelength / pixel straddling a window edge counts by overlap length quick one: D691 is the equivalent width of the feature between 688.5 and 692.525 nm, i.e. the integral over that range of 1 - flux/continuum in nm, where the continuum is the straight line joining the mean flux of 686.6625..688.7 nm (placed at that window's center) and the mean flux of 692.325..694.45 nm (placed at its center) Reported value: 0.18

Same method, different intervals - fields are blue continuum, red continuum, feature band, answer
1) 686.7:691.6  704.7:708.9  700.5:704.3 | -0.41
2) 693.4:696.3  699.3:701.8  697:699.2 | 0.08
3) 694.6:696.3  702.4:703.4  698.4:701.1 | 0.12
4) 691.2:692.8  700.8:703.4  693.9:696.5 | -0.24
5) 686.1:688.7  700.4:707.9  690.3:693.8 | -0.07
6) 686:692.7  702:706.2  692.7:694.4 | -0.13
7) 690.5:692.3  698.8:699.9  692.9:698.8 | -0.34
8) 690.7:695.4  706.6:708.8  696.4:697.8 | -0.03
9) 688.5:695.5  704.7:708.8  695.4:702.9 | -0.40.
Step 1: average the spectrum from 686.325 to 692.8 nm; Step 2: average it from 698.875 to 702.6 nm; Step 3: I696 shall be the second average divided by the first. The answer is 1.3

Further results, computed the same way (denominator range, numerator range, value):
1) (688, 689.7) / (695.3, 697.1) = 1.27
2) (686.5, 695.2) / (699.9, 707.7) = 1.29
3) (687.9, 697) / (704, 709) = 1.21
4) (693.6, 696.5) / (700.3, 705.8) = 1.12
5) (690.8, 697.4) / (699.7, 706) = 1.17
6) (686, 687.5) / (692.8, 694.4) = 1.28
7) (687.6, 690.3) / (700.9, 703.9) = 1.42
